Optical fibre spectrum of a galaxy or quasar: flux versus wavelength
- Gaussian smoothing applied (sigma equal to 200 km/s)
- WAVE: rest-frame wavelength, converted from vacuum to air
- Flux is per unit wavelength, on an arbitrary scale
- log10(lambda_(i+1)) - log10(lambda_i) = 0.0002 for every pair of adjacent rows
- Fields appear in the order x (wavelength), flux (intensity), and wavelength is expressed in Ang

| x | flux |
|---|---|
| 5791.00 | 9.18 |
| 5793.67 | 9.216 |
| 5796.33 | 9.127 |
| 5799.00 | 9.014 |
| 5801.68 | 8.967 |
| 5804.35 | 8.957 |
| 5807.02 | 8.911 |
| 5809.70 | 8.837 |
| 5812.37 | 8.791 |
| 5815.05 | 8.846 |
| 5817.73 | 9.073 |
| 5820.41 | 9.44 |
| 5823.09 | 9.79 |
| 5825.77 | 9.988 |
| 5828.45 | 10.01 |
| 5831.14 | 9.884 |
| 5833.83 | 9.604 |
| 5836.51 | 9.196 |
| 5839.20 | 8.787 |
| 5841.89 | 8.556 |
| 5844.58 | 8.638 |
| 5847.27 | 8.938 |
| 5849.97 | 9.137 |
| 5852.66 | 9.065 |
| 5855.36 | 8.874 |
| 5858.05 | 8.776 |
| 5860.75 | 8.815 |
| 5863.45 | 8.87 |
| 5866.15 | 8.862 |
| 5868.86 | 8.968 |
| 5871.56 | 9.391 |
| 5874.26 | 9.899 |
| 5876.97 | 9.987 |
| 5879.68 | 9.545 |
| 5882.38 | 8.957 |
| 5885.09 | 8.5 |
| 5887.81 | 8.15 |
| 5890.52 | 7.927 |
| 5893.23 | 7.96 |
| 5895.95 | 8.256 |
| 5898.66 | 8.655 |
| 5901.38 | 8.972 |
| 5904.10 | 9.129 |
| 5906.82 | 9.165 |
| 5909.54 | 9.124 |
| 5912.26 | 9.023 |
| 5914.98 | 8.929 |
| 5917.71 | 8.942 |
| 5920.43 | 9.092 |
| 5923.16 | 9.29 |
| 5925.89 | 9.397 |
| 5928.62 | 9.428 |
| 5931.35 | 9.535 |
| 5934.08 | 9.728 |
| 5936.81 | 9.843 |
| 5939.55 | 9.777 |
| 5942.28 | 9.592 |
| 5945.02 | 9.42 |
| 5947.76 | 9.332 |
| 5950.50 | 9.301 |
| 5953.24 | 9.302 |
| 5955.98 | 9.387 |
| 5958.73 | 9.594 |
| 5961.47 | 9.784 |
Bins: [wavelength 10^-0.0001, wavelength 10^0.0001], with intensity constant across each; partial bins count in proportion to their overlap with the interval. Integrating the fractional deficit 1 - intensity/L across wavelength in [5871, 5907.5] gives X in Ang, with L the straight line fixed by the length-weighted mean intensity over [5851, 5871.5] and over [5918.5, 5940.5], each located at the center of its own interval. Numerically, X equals 1.1 Ang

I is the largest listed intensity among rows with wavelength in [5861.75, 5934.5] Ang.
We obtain 9.987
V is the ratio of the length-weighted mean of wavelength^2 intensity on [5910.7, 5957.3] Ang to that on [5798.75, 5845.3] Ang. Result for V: 1.1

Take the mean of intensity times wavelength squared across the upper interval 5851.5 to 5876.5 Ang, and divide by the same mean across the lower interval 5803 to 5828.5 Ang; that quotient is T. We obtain 1.00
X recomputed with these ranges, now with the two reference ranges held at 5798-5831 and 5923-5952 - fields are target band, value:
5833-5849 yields 0.63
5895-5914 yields 1.07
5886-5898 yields 1.65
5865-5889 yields 0.60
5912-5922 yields 0.50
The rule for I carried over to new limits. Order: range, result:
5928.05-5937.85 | 9.843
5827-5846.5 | 10.01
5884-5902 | 8.972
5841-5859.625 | 9.137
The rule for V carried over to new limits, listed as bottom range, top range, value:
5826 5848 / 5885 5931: 0.98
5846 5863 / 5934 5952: 1.10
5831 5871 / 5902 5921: 1.03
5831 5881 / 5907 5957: 1.05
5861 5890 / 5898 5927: 1.01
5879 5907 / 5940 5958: 1.11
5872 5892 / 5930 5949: 1.09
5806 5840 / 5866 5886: 1.02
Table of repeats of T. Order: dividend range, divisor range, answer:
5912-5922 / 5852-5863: 1.04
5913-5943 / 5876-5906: 1.09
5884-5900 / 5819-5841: 0.88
